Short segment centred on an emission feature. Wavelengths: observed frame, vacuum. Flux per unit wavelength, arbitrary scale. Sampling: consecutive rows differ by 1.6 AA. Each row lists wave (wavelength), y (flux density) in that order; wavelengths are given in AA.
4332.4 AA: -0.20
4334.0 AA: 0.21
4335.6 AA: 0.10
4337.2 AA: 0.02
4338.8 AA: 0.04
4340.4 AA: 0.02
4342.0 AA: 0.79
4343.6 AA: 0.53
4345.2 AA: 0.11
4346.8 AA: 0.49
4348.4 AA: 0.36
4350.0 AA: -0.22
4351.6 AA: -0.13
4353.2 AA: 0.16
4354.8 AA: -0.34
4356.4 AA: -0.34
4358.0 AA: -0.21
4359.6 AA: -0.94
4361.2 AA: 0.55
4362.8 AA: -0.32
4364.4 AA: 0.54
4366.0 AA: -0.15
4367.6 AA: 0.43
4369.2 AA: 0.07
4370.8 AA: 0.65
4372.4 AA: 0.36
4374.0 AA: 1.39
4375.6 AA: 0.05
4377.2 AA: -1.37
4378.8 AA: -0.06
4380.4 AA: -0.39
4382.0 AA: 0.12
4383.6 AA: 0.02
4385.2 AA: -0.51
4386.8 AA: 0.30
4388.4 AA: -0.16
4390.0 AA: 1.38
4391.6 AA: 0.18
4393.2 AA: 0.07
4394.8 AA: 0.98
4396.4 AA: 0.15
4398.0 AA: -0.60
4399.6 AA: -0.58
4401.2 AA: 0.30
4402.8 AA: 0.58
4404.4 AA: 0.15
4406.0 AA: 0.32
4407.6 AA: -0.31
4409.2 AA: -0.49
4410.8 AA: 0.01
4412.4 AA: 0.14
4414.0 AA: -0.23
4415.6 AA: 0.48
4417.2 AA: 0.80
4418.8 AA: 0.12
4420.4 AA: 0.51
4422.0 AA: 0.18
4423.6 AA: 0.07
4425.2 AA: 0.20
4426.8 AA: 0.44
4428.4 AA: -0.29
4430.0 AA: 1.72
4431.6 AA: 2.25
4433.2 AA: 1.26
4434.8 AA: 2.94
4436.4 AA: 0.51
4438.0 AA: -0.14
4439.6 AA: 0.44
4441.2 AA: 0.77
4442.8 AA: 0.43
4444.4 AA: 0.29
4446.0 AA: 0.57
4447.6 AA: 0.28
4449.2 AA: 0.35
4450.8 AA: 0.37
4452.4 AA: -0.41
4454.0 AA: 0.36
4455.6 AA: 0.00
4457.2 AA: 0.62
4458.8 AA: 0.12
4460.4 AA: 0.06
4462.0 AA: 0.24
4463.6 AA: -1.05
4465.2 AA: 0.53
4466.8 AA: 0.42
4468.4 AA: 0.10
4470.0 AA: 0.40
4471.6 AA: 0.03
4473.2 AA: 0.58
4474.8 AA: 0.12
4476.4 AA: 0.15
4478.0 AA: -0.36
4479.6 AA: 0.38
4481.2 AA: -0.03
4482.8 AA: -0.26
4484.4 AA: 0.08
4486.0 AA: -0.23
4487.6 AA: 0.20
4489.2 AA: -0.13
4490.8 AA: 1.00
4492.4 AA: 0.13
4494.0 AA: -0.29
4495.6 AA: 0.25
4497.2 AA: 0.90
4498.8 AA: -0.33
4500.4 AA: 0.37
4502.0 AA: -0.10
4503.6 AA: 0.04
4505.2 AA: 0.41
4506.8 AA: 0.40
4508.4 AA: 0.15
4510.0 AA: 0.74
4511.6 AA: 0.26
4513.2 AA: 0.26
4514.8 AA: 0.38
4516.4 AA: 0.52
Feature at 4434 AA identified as [O II]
